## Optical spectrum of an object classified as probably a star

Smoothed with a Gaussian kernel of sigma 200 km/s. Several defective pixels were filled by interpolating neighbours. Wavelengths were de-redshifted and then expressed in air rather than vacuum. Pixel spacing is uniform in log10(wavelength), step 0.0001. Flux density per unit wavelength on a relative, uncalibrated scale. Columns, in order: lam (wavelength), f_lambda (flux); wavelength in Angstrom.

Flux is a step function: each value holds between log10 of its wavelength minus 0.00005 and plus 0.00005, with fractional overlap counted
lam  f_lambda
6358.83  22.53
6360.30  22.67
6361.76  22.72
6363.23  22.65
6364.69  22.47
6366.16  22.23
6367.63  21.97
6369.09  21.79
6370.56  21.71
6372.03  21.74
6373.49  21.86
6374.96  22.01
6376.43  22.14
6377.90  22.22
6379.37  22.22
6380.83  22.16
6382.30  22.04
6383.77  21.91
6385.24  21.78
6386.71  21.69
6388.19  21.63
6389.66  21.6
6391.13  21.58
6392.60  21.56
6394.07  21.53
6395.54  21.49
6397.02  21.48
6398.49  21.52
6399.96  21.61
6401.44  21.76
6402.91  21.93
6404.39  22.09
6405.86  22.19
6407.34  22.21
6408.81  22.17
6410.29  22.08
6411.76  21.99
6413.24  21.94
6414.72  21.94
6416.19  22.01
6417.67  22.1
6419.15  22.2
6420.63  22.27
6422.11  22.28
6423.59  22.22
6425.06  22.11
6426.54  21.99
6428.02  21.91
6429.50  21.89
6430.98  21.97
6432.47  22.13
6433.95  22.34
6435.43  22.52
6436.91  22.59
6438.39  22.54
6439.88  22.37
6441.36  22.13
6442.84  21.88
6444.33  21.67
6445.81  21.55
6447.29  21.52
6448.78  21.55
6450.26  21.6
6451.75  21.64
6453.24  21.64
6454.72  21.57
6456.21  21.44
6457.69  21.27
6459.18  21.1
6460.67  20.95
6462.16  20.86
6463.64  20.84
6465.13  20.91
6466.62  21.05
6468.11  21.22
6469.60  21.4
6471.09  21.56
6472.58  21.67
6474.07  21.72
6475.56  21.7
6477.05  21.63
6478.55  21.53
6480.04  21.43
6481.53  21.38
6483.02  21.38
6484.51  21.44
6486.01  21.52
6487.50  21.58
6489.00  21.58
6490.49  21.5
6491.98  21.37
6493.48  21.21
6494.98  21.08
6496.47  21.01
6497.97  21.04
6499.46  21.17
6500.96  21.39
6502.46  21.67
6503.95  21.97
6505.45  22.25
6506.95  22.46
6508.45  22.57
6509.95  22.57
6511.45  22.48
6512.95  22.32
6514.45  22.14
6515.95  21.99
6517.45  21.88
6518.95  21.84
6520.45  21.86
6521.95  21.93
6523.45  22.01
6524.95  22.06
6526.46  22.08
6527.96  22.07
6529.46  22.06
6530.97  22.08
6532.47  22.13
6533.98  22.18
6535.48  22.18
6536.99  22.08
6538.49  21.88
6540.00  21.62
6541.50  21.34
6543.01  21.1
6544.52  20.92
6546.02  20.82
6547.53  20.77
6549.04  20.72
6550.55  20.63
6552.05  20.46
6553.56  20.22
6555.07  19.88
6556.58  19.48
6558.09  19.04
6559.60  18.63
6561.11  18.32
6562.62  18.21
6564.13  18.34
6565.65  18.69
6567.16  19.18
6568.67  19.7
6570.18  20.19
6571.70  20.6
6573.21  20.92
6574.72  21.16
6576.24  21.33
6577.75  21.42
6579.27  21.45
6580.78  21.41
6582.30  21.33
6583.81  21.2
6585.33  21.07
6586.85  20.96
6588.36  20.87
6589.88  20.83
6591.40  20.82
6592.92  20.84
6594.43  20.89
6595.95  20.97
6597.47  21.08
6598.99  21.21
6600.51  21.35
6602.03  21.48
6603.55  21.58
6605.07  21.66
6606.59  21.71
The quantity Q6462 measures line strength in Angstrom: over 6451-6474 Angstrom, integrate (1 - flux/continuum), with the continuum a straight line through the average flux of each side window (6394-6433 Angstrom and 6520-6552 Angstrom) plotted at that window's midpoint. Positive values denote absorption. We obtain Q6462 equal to 0.6 Angstrom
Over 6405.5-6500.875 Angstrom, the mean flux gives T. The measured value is 21.7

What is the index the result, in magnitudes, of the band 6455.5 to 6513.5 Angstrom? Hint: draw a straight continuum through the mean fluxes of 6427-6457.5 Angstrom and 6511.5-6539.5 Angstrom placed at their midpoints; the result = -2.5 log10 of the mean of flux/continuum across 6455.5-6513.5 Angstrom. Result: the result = 0.023 mag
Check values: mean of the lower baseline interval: 21.9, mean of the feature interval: 21.5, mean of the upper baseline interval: 22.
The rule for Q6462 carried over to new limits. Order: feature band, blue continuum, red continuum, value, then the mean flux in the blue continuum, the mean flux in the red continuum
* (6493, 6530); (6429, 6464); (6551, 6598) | -1.55 Angstrom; 21.7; 20.3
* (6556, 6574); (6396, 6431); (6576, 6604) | 1.69 Angstrom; 22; 21.2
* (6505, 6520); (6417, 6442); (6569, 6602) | -0.46 Angstrom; 22.2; 21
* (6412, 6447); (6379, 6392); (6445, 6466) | -0.96 Angstrom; 21.8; 21.3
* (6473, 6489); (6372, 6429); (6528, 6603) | -0.13 Angstrom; 21.9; 20.8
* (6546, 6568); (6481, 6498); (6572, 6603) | 1.74 Angstrom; 21.3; 21.1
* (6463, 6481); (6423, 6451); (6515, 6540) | 0.52 Angstrom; 22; 22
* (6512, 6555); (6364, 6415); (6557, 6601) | -1.73 Angstrom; 21.9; 20.4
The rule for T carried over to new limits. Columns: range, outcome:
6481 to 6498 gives 21.3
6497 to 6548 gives 21.9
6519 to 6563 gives 21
